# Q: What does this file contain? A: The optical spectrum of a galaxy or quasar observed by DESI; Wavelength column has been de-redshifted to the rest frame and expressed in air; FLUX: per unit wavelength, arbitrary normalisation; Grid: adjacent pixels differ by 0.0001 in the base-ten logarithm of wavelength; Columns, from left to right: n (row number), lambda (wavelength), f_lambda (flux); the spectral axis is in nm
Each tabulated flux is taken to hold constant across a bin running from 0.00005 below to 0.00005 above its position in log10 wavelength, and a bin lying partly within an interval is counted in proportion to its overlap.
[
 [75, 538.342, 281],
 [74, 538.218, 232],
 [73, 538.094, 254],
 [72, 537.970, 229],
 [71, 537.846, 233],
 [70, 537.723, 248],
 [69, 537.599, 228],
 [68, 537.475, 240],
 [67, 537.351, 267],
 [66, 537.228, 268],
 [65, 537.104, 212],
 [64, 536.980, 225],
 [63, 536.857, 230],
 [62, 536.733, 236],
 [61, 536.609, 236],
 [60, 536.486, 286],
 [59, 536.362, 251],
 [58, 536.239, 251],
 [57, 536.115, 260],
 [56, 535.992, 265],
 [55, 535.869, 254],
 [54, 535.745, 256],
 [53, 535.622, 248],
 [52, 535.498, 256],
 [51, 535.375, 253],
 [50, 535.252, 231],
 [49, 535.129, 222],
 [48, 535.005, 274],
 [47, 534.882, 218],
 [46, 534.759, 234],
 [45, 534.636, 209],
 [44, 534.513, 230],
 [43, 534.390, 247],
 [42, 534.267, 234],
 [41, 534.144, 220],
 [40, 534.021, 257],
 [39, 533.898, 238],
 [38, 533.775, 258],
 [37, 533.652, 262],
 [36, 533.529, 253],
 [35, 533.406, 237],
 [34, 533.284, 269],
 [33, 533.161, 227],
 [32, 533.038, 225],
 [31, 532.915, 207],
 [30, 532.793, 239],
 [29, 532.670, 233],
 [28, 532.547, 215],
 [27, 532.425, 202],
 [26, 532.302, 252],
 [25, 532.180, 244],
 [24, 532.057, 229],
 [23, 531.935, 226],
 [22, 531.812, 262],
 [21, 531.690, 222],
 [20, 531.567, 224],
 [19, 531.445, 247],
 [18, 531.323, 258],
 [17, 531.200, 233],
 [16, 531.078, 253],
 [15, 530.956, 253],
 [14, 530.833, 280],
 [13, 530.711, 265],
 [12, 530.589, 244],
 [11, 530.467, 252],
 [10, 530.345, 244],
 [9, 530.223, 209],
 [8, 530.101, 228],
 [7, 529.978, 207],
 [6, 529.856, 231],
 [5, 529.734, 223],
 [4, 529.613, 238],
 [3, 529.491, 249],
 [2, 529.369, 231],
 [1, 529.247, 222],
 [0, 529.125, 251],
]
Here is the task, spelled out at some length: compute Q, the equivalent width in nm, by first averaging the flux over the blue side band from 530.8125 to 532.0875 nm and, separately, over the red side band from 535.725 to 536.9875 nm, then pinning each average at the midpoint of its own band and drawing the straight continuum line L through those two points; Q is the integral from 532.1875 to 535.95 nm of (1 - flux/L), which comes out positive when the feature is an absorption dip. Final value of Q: 0.13 nm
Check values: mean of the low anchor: 243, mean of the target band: 239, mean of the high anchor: 251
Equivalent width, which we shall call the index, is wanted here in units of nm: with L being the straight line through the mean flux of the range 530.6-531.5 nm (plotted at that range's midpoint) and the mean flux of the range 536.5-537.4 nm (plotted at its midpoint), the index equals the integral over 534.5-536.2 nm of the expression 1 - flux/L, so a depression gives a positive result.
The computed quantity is 0.01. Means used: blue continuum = 255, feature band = 244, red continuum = 241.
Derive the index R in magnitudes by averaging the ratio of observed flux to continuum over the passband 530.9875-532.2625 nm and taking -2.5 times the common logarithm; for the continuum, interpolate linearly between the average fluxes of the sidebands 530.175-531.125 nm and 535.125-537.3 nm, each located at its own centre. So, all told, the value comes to 0.04 mag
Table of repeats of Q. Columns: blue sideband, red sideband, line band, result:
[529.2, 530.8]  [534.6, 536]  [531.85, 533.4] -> 0.050 nm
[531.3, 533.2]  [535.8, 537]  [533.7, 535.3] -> 0.034 nm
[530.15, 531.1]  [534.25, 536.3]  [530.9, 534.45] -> 0.119 nm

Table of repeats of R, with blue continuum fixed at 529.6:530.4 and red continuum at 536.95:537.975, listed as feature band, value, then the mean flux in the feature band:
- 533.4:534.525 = -0.053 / 244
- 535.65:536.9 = -0.067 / 253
